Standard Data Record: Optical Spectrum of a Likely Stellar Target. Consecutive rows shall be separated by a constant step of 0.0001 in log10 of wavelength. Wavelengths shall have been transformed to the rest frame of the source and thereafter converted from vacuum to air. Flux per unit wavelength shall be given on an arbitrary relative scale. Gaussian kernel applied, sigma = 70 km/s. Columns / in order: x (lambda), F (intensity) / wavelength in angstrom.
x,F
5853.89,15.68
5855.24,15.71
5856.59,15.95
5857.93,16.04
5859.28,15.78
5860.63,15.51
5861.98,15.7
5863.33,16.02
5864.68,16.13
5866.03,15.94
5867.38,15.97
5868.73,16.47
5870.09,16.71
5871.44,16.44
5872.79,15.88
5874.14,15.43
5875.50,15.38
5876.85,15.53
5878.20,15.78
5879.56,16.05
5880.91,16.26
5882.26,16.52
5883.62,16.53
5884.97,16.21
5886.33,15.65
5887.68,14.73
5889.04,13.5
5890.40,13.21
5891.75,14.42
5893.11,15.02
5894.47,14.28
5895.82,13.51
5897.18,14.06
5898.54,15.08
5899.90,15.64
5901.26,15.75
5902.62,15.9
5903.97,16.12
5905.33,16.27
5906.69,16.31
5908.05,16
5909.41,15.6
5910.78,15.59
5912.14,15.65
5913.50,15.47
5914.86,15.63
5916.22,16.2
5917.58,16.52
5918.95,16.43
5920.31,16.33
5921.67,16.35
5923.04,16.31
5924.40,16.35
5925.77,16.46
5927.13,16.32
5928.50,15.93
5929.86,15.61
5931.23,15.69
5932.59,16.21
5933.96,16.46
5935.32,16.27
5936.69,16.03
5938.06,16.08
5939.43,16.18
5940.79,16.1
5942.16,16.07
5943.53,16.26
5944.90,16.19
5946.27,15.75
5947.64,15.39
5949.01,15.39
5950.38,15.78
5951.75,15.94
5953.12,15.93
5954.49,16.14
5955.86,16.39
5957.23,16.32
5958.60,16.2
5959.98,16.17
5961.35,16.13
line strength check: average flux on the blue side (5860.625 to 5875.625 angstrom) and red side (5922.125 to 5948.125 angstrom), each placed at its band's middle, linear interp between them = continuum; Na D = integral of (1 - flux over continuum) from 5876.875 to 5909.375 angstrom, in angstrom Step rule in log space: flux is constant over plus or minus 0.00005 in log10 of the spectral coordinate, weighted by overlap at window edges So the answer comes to 1.4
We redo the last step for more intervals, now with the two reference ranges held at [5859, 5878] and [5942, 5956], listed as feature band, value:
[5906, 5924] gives -0.1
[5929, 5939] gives -0.1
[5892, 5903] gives 0.7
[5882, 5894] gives 0.7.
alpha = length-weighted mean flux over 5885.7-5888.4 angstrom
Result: 15.2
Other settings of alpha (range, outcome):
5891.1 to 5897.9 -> 14.3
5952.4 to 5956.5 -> 16.2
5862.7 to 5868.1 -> 16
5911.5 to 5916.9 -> 15.8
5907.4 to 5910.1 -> 15.7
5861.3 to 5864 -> 15.9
